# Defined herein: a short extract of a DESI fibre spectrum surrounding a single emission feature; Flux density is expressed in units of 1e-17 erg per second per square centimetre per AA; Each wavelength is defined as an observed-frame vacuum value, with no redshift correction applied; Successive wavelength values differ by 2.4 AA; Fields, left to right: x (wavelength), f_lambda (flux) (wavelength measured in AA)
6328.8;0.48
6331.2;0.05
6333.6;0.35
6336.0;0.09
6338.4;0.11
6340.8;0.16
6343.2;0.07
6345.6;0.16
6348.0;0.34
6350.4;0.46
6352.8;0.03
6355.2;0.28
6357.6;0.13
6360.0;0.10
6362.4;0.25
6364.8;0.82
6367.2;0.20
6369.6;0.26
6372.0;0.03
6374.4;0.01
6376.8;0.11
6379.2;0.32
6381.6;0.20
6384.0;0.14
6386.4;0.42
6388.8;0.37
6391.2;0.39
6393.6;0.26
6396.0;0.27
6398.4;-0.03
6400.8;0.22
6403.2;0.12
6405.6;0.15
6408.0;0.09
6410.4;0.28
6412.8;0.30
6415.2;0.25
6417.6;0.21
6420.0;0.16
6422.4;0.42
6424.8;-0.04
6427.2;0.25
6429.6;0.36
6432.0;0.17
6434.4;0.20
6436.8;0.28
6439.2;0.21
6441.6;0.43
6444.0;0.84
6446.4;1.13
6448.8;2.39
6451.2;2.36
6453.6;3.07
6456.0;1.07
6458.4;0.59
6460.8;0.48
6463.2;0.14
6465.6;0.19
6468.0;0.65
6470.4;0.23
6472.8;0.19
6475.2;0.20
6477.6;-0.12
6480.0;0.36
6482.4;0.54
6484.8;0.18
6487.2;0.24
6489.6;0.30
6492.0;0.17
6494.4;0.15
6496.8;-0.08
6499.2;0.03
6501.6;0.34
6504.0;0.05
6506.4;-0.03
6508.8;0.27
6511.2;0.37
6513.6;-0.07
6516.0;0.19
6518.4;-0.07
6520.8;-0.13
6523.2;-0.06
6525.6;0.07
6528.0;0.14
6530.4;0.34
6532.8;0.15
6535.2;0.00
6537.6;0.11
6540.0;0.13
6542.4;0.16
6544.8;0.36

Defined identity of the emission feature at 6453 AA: [O II] 3727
